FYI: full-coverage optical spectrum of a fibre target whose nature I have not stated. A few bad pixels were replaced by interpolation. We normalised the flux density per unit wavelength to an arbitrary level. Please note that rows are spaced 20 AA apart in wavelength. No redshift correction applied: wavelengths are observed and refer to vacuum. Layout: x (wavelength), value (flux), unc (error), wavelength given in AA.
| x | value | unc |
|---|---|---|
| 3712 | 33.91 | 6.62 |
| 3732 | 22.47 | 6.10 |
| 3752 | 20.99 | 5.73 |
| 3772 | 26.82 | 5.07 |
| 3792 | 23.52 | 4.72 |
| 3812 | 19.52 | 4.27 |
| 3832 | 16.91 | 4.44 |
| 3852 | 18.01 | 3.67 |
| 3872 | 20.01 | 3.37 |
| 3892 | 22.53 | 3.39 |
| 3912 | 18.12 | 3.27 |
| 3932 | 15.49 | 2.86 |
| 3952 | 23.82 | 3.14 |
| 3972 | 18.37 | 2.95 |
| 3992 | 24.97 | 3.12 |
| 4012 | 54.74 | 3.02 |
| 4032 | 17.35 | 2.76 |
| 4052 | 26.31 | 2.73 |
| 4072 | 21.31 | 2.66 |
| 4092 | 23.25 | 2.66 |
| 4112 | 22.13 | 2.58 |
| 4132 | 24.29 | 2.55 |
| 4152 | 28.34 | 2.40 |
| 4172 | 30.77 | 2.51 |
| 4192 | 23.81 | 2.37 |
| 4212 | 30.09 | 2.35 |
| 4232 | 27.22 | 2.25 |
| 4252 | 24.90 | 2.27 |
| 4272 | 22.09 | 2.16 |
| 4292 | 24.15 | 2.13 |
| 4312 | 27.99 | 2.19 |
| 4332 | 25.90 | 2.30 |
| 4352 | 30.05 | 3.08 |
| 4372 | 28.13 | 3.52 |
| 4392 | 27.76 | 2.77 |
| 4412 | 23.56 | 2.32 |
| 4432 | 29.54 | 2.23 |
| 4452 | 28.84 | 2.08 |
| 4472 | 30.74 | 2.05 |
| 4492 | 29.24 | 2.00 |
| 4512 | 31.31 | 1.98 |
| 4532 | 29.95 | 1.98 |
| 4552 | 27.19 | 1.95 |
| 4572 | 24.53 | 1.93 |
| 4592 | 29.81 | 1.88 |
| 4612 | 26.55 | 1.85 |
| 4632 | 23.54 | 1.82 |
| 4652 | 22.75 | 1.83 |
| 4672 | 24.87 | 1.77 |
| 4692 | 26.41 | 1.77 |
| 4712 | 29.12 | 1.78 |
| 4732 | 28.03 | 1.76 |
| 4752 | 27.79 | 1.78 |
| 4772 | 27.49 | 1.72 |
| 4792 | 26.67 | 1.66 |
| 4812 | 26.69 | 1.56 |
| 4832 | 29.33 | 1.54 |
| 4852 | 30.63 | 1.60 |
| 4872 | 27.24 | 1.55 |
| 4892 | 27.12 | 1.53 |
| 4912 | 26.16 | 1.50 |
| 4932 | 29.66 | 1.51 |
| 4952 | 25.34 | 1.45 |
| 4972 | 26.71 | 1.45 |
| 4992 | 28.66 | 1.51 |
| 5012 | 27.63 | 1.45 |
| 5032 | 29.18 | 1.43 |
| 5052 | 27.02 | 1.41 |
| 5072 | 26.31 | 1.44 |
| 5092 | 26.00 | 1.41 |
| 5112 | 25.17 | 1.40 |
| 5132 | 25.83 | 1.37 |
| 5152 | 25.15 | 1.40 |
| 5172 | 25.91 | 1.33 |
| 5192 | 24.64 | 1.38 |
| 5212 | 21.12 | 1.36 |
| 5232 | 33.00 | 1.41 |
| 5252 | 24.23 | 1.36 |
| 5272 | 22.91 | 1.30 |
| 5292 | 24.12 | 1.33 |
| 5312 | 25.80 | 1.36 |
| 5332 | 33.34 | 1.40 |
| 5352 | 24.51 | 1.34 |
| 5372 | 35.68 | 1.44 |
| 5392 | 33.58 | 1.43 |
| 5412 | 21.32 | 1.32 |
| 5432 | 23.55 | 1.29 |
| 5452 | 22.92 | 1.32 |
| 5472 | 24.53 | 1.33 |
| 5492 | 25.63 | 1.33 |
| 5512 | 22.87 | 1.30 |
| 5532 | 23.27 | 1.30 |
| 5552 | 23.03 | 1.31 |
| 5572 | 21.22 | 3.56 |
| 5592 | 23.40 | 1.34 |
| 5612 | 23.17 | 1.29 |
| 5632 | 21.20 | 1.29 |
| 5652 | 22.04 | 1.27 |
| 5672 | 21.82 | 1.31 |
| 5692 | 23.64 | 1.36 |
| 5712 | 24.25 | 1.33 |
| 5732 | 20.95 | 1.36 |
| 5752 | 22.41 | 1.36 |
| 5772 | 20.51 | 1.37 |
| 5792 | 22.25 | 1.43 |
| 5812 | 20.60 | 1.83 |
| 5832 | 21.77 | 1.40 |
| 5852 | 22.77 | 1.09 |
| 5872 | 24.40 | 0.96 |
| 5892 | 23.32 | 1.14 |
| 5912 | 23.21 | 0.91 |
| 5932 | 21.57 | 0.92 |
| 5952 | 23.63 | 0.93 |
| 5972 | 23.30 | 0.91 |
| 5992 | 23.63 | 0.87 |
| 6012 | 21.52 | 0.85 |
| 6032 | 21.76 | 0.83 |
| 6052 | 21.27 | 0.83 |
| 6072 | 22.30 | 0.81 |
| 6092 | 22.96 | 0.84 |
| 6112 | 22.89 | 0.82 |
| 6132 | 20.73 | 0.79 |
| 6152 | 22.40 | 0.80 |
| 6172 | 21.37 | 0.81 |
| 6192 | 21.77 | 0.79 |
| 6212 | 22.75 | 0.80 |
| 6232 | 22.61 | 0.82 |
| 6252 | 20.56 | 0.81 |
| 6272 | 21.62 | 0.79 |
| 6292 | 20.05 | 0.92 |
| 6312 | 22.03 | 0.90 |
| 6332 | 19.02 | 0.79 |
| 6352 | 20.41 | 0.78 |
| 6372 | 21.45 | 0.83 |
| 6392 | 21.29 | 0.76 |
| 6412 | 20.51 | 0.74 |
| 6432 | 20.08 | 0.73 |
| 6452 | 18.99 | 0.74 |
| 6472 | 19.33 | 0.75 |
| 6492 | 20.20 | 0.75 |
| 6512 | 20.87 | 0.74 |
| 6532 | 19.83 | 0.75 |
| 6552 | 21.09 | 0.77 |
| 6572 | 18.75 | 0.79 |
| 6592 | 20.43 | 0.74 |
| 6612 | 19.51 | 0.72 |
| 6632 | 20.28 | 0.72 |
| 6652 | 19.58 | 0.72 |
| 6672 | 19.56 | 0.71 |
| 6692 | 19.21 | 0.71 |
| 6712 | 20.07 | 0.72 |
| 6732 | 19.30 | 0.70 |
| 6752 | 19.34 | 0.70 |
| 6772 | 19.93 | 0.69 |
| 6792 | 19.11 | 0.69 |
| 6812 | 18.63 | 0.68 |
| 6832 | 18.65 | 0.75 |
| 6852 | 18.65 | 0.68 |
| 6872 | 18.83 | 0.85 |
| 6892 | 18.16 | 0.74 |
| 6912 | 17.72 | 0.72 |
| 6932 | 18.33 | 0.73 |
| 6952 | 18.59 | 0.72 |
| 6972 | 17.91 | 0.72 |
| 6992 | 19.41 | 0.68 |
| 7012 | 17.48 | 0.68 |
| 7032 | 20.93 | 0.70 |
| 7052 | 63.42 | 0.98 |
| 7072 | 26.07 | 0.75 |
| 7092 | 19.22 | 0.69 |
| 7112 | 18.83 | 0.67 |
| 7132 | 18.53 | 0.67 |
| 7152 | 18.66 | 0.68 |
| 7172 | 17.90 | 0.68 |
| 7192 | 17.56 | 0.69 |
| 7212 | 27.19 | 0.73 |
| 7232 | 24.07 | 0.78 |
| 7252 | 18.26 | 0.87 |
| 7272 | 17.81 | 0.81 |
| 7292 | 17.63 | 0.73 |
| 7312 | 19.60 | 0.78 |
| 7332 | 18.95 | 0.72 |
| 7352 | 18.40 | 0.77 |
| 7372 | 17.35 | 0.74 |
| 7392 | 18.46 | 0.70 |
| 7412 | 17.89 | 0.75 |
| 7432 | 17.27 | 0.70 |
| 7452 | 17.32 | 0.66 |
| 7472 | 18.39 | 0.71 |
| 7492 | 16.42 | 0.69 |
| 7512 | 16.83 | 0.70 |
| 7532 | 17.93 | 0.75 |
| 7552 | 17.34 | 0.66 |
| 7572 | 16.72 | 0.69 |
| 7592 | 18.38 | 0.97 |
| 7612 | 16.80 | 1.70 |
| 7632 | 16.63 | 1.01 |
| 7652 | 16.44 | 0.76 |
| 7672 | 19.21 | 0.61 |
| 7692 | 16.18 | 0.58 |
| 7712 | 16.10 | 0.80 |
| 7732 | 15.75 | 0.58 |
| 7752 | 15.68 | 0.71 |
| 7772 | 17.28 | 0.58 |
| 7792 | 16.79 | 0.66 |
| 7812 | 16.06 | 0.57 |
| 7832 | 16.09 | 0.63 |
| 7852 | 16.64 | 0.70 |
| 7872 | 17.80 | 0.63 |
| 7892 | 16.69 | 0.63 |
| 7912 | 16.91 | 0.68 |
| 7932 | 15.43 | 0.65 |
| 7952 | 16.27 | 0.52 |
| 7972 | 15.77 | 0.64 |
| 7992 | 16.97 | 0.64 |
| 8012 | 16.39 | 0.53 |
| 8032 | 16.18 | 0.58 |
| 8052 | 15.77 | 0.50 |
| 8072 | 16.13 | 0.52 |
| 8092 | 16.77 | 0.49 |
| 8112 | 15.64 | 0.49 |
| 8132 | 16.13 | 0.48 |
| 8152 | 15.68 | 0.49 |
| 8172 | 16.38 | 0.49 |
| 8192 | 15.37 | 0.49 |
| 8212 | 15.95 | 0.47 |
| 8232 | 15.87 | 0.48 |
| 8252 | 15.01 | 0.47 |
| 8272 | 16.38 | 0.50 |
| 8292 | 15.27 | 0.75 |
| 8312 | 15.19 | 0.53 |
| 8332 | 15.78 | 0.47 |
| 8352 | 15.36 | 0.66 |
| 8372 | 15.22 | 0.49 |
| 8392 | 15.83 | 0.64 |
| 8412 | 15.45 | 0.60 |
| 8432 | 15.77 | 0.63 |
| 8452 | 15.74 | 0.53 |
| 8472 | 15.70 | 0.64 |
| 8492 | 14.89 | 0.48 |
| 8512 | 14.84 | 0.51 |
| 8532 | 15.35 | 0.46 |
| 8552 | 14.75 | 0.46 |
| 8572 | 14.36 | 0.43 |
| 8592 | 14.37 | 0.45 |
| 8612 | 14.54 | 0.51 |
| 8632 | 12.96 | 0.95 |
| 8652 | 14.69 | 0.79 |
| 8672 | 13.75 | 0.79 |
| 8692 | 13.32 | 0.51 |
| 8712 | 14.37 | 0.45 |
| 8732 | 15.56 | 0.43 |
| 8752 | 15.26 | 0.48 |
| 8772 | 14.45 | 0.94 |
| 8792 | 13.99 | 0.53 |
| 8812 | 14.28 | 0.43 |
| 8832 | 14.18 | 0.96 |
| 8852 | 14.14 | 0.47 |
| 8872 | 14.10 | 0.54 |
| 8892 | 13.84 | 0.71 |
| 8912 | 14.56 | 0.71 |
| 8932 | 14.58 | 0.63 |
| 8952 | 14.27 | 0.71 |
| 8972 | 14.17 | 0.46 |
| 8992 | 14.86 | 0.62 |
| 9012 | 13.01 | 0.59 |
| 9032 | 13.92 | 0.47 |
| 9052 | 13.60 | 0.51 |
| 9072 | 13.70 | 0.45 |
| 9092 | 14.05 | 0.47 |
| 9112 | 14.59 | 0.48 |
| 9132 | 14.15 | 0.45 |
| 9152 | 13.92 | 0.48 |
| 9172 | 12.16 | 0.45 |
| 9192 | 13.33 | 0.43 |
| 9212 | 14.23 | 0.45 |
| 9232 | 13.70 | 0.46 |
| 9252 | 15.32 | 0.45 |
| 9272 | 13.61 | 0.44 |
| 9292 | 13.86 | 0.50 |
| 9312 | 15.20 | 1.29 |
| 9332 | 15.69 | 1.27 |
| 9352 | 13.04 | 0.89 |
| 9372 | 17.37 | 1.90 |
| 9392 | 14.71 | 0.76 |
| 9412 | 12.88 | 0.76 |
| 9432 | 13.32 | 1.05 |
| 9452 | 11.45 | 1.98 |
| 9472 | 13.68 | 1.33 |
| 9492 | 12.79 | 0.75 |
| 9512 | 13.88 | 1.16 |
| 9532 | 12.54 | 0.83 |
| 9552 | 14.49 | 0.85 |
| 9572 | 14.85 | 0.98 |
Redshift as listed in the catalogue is 0.07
